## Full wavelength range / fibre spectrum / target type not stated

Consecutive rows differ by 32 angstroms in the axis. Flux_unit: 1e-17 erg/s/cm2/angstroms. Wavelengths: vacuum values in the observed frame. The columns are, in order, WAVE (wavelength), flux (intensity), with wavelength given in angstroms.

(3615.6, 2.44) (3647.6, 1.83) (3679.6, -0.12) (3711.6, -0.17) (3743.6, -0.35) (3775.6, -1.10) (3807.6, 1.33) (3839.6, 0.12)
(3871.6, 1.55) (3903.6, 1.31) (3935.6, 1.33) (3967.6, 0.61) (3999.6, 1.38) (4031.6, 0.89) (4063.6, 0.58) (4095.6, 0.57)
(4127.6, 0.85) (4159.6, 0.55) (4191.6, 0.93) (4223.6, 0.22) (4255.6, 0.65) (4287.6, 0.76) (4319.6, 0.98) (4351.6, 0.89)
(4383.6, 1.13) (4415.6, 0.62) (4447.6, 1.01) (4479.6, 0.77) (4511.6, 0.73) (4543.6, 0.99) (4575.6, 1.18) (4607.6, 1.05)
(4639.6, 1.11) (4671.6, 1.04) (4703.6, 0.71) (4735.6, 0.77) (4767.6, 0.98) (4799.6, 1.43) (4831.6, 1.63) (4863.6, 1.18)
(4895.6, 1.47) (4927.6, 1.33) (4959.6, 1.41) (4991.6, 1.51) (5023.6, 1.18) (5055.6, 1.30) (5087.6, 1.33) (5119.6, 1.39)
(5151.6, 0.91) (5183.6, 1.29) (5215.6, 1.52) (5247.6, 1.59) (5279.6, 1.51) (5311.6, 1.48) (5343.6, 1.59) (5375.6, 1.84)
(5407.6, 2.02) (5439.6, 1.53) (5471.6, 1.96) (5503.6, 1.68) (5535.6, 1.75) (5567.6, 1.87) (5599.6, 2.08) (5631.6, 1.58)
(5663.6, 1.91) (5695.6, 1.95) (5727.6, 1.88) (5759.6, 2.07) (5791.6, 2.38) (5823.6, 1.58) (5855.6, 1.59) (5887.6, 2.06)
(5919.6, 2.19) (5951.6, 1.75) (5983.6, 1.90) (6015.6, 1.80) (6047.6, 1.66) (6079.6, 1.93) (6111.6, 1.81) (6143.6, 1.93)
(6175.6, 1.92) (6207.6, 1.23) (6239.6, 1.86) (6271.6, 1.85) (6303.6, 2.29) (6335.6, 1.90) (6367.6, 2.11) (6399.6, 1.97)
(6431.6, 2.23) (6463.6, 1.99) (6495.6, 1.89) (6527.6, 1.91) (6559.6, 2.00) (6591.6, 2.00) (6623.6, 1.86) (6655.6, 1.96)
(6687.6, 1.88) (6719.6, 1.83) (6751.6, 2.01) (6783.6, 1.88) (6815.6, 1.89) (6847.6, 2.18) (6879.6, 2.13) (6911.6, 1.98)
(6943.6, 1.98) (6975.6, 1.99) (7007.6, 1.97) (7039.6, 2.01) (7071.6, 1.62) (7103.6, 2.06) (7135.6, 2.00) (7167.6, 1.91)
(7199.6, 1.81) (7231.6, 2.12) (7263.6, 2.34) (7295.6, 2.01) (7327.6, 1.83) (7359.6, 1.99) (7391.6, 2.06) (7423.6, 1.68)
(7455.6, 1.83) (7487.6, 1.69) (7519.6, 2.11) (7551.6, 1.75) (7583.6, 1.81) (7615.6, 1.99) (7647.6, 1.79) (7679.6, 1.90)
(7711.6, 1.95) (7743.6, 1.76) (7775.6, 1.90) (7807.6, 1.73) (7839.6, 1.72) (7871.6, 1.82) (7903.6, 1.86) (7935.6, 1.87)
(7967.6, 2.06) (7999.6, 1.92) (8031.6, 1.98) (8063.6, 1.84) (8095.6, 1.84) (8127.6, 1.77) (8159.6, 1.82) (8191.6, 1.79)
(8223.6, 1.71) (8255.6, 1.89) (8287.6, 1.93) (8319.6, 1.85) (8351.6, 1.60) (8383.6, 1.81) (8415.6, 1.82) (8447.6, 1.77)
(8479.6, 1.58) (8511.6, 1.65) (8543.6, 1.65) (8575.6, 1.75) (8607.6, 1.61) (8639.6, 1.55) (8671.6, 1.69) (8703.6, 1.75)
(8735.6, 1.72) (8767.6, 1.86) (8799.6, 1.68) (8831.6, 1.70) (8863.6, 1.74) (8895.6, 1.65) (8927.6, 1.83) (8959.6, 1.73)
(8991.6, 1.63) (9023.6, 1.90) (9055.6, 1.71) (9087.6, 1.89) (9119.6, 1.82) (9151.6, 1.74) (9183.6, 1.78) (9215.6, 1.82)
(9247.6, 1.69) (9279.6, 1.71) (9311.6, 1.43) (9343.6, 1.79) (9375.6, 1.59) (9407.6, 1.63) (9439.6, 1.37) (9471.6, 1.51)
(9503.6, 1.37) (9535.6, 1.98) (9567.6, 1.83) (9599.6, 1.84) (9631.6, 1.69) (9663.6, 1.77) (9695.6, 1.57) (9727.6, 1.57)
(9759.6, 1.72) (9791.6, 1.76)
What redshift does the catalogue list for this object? 0.20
